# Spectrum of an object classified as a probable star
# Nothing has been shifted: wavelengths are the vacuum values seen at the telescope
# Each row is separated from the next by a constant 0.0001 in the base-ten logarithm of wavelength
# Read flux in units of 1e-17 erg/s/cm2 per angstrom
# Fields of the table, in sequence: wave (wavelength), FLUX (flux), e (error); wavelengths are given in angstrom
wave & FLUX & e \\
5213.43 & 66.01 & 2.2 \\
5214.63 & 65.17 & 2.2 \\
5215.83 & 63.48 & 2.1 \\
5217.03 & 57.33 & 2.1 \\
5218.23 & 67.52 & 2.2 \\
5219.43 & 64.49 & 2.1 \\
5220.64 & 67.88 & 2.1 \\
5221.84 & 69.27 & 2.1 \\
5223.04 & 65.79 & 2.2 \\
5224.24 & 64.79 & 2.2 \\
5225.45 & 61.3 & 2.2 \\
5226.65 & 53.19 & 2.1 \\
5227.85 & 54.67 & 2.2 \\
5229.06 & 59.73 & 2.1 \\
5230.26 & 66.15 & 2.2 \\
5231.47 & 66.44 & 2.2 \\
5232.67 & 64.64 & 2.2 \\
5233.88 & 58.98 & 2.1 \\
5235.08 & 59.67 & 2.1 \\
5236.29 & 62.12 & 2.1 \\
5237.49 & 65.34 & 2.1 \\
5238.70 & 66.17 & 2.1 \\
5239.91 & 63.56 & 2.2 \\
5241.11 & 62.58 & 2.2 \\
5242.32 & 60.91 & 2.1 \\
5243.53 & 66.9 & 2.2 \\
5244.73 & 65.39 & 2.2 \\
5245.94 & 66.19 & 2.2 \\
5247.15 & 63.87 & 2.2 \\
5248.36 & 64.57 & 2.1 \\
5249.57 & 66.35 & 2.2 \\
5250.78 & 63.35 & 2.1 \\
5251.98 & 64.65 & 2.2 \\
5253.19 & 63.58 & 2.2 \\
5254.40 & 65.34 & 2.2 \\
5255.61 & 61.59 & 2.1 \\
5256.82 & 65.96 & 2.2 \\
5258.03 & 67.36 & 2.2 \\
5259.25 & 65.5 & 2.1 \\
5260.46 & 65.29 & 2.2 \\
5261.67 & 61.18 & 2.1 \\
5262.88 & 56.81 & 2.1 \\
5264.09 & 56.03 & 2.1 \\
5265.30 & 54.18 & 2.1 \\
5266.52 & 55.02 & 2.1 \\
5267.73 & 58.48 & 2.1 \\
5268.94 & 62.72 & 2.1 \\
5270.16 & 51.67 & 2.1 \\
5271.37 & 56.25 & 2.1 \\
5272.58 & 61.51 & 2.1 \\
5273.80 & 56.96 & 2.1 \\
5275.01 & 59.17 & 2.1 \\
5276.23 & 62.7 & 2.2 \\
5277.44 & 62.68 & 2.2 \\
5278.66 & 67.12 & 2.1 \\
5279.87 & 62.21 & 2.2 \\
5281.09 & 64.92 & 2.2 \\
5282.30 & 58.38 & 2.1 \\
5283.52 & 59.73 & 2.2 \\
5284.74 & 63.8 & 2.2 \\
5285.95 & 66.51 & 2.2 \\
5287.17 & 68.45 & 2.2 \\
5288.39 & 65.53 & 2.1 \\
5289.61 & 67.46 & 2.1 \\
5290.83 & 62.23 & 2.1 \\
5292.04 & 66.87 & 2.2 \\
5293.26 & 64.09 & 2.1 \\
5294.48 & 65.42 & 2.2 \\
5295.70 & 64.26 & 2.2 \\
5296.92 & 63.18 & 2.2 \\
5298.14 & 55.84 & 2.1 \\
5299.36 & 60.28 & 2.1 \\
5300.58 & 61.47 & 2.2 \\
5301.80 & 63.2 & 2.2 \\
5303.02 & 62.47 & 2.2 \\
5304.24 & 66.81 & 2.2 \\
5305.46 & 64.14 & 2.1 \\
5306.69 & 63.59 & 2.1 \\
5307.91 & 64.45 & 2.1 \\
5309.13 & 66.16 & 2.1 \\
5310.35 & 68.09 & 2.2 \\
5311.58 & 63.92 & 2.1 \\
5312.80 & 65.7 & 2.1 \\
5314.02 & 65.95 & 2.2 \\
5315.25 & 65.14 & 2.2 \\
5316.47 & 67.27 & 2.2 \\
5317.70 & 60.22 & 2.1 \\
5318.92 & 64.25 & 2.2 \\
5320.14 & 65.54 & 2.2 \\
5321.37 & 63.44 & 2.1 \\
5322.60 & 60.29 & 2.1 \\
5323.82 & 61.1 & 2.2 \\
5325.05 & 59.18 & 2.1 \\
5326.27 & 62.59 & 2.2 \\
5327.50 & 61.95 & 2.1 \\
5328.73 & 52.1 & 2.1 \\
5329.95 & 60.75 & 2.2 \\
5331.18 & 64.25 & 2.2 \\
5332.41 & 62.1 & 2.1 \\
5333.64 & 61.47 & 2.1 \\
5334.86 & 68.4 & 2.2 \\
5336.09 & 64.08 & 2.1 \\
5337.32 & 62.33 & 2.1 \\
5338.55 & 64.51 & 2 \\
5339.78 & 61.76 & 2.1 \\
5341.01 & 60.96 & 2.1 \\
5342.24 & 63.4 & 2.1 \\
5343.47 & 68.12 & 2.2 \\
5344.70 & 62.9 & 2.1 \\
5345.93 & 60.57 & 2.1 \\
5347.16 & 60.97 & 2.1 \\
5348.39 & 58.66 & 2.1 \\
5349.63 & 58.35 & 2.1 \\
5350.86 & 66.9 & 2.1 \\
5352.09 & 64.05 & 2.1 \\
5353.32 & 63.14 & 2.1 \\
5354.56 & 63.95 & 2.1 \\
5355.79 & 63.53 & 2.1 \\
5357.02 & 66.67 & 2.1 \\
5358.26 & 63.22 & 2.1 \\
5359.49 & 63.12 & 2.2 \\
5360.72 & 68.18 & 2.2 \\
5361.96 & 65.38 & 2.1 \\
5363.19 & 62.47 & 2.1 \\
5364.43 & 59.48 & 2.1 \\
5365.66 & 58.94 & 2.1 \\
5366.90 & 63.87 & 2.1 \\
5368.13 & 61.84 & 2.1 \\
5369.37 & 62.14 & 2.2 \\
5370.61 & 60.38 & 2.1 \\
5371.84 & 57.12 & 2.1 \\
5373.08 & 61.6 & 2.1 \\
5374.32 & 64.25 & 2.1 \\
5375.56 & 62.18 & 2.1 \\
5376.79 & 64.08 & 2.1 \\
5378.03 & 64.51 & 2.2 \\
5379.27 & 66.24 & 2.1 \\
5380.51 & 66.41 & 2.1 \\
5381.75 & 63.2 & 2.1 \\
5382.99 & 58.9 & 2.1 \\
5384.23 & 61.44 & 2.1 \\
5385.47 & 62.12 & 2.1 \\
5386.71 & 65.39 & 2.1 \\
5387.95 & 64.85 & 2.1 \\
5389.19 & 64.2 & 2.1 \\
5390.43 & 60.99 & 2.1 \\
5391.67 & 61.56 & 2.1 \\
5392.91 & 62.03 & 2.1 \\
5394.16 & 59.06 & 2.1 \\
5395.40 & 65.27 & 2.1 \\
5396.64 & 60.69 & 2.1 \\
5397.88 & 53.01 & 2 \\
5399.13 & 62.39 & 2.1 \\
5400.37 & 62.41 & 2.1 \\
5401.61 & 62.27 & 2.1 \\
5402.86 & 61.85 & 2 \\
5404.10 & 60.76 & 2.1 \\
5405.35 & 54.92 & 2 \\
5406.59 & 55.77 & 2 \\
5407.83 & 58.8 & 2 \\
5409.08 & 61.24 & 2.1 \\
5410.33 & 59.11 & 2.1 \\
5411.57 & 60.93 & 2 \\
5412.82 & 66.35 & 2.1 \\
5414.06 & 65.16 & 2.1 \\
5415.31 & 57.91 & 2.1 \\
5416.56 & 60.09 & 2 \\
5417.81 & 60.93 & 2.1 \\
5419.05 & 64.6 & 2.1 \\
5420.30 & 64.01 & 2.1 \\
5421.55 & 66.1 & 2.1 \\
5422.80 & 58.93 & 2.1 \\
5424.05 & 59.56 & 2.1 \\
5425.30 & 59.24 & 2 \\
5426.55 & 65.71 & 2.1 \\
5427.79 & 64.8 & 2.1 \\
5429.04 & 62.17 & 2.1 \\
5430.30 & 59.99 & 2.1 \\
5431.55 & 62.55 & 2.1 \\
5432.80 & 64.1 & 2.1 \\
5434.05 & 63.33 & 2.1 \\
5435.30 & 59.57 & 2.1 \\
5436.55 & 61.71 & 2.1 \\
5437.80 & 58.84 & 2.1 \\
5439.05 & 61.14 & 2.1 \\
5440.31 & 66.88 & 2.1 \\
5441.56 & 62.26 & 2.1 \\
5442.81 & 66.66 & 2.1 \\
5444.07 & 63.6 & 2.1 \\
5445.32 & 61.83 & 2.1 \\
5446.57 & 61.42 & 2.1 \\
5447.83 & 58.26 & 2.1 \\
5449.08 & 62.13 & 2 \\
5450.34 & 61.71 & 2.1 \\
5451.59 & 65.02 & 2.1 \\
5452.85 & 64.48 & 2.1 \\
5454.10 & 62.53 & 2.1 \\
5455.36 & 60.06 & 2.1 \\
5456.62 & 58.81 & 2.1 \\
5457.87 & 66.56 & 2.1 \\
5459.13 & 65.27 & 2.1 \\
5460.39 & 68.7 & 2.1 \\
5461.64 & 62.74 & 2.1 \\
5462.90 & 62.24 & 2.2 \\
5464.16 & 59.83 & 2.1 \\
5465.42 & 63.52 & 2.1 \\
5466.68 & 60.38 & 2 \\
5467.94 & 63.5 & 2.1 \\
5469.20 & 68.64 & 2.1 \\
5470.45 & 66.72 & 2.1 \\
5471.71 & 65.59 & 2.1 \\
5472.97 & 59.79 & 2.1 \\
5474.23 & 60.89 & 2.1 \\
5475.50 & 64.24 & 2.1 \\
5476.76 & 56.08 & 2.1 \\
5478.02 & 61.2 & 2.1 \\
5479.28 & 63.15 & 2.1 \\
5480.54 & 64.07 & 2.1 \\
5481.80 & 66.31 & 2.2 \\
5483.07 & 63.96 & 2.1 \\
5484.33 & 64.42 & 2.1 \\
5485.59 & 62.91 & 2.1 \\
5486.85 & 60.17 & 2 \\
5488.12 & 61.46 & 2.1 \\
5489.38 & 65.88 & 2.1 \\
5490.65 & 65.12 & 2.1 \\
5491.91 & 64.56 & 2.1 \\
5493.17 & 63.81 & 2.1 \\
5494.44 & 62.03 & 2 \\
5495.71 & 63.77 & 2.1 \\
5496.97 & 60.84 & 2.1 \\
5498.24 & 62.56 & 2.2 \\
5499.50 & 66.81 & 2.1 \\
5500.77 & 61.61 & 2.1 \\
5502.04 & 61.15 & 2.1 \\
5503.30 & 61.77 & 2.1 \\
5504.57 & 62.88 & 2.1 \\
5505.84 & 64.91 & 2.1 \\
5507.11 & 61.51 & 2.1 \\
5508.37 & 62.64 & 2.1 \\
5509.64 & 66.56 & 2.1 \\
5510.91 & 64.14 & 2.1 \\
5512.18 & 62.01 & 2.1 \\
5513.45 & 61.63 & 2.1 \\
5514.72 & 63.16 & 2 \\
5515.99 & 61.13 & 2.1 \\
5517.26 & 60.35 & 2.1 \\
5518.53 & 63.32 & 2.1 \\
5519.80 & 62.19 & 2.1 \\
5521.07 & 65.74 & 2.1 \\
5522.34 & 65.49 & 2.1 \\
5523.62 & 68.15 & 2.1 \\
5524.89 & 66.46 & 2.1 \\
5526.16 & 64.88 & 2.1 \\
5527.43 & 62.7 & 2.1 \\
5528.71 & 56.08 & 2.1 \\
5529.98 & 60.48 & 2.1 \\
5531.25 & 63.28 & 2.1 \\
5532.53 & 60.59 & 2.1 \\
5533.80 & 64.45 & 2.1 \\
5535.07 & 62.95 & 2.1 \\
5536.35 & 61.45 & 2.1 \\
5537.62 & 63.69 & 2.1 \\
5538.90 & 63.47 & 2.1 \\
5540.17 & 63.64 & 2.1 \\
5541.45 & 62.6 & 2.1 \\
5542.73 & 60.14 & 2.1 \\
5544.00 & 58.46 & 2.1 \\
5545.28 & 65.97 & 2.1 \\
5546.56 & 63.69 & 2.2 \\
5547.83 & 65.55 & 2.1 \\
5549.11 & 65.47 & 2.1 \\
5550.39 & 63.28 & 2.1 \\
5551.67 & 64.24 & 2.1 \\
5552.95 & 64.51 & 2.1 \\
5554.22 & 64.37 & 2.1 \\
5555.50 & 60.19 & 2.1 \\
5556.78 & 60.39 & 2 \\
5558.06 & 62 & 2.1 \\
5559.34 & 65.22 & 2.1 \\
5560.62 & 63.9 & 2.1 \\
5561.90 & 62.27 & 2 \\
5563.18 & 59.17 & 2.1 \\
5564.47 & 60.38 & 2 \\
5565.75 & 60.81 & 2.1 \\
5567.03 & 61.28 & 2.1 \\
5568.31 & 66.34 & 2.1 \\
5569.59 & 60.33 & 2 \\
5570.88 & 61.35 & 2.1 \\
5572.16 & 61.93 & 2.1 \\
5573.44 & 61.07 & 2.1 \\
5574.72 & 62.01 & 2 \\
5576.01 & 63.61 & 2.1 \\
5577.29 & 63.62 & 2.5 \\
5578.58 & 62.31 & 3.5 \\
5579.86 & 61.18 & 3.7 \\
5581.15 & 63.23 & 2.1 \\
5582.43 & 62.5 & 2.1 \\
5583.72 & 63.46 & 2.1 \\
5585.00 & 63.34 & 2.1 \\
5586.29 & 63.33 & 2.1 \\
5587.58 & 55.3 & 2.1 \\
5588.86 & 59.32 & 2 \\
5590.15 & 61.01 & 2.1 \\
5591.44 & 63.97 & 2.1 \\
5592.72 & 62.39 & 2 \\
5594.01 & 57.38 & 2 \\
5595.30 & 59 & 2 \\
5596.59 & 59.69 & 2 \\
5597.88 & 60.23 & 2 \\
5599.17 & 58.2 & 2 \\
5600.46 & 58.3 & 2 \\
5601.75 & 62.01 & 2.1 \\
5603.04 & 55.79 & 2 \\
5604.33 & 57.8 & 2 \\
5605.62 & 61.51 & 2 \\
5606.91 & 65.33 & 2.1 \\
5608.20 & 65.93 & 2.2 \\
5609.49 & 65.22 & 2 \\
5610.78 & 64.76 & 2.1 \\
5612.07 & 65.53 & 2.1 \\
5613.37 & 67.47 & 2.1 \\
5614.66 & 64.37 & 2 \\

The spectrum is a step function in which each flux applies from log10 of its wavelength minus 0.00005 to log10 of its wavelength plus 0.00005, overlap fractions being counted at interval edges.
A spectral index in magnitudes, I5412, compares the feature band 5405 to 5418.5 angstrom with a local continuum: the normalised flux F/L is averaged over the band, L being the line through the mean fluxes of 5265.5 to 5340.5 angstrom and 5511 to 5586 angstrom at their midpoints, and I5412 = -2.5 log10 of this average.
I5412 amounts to 0.04 mag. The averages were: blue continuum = 62.6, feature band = 60.3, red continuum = 62.7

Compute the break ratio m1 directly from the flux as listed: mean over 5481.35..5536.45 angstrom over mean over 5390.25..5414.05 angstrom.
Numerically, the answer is 1.0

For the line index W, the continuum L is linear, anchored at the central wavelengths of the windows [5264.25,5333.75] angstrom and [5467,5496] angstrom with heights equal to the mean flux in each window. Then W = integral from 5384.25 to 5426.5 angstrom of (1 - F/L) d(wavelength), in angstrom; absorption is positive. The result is 1.1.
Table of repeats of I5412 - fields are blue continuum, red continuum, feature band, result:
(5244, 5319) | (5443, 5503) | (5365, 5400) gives 0.02 mag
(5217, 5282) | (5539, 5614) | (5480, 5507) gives -0.02 mag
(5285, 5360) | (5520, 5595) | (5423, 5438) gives 0.02 mag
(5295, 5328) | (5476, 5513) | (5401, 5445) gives 0.02 mag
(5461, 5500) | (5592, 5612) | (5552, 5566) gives -0.01 mag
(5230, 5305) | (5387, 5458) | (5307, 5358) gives -0.01 mag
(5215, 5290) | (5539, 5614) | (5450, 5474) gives -0.02 mag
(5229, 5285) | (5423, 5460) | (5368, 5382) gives -0.01 mag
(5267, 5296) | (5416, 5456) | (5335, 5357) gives -0.01 mag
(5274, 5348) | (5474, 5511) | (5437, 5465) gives 0.01 mag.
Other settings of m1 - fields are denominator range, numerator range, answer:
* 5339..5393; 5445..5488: 1.00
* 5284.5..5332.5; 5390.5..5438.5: 0.96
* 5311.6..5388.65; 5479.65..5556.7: 1.00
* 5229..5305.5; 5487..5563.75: 1.01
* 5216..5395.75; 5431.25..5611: 1.00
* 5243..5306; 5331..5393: 1.01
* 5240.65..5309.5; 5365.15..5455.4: 0.99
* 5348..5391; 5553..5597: 0.98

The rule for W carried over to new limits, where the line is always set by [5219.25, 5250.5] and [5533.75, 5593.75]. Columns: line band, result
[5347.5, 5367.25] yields 0.0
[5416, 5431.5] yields 0.2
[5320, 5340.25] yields 0.4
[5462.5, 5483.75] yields -0.1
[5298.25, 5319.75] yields -0.3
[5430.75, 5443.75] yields 0.0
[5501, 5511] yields -0.1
